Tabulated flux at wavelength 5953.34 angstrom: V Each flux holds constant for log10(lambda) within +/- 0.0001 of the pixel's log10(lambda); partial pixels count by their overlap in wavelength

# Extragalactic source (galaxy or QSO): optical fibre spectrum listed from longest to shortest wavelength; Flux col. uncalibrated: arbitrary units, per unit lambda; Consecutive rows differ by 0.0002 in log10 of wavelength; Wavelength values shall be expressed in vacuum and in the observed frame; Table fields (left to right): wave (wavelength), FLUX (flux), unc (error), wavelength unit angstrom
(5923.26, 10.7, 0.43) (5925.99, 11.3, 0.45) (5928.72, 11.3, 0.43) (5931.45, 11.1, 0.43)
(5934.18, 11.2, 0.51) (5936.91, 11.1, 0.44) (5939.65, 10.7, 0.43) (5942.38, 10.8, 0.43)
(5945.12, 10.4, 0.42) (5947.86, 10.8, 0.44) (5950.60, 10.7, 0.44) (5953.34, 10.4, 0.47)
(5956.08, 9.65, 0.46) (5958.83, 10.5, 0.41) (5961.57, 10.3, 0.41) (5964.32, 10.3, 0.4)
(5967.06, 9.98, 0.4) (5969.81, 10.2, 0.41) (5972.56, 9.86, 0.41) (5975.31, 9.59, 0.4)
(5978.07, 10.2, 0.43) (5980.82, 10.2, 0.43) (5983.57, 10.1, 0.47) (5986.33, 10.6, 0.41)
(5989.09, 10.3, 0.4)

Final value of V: 10.4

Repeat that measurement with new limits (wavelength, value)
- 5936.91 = 11.1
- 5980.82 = 10.2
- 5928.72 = 11.3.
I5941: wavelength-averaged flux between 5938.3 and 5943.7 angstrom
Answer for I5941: 10.8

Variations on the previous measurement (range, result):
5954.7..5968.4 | 10.1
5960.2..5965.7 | 10.3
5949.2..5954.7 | 10.6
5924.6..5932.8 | 11.2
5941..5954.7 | 10.6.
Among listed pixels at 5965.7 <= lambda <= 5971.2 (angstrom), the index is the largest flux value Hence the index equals 10.2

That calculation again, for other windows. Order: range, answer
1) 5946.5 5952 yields 10.8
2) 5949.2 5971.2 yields 10.7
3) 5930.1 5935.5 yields 11.2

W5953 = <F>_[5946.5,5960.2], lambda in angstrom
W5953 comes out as 10.4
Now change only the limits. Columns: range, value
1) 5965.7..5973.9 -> 10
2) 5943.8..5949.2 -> 10.6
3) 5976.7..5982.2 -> 10.2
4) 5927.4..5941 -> 11.1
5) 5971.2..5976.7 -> 9.71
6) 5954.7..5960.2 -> 10.1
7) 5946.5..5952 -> 10.7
